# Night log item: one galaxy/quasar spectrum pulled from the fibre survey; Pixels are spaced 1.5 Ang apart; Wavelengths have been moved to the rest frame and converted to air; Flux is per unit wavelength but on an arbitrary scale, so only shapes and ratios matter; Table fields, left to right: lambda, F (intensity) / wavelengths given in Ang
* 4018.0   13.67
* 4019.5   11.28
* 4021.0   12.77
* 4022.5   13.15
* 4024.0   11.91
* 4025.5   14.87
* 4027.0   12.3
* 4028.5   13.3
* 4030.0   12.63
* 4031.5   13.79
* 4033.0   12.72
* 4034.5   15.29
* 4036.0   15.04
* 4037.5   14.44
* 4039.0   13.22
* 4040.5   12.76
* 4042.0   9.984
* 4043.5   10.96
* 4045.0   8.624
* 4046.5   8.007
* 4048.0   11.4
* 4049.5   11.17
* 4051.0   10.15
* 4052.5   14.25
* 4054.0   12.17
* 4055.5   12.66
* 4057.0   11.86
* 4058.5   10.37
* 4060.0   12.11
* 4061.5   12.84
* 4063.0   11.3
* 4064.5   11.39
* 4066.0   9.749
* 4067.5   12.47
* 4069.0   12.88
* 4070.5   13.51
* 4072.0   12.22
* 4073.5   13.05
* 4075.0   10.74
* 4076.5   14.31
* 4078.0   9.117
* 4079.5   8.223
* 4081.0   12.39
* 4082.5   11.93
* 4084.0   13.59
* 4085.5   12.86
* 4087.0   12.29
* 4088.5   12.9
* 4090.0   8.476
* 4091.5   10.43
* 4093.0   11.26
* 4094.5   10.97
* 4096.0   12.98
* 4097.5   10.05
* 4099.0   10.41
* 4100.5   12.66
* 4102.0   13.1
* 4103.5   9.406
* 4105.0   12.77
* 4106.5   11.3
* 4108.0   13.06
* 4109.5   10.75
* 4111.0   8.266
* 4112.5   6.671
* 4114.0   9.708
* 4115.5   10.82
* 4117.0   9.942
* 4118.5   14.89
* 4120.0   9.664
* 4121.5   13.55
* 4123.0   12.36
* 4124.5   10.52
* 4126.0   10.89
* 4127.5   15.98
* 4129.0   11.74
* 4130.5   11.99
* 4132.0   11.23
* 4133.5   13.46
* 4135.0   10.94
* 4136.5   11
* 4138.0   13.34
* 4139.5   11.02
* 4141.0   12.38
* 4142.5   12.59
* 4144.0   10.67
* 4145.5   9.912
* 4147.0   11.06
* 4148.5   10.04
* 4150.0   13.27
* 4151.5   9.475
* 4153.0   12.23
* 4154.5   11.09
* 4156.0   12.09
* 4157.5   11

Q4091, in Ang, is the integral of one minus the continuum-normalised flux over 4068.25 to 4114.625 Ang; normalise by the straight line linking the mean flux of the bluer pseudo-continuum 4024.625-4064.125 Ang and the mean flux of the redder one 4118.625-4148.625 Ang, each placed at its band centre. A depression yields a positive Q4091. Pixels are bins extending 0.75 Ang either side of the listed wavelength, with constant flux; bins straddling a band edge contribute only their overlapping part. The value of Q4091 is 2.5 Ang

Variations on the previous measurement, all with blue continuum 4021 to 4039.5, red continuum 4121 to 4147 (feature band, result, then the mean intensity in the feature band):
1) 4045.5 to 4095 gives 5.0 Ang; 11.6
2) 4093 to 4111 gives 1.4 Ang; 11.4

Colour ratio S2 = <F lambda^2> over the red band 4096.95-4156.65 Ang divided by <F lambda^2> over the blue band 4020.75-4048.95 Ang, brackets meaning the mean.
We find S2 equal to 0.96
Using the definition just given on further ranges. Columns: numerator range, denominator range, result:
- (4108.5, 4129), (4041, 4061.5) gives 1.03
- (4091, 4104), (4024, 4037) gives 0.86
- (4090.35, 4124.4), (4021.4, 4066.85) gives 0.94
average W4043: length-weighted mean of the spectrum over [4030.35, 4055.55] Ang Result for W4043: 12.1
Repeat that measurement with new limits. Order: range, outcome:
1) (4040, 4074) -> 11.5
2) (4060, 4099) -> 11.7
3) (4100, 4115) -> 10.7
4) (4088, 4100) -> 10.9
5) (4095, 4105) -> 11.5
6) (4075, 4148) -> 11.4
